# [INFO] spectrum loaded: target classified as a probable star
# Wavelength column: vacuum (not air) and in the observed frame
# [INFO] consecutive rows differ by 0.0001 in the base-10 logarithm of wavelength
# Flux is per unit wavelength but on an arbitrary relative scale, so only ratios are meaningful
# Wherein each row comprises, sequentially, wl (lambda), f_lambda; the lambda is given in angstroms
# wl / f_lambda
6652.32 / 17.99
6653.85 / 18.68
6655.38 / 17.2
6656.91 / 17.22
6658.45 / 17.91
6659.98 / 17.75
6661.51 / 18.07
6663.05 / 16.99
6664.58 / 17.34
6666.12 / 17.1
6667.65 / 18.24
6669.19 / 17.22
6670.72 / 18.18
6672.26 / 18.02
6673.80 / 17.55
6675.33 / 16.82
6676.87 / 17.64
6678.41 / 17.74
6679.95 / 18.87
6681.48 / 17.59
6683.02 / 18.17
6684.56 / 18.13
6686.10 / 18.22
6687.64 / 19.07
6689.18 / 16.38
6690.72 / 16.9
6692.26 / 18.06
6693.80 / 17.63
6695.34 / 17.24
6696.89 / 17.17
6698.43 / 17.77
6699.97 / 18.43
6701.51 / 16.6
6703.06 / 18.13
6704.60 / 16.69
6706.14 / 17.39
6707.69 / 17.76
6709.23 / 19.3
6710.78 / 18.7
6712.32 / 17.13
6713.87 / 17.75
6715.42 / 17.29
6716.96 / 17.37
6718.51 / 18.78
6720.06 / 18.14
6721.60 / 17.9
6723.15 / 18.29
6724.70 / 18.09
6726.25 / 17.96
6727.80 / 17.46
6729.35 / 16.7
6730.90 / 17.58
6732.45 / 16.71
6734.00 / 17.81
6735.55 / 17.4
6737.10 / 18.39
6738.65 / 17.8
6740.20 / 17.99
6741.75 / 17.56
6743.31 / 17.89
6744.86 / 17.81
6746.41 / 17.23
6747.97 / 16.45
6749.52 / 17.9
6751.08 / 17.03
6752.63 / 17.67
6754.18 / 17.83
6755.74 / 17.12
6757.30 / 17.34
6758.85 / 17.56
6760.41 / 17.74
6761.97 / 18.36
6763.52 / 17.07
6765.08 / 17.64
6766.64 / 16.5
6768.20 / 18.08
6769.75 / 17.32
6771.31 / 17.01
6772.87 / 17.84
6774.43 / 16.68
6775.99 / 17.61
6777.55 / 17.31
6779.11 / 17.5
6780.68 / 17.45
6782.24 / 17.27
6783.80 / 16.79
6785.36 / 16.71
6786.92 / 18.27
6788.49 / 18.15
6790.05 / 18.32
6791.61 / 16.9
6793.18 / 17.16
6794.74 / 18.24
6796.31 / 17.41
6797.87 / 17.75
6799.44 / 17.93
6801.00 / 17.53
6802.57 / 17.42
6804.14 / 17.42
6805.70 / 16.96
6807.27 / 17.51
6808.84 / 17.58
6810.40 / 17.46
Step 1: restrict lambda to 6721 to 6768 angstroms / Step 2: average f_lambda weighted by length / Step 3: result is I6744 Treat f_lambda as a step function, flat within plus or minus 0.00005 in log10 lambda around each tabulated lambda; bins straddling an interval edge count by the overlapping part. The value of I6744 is 17.6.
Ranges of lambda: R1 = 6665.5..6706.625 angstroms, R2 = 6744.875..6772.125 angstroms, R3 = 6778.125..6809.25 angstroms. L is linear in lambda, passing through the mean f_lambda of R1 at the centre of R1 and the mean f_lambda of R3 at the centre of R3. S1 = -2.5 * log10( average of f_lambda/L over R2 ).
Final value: 0.01 mag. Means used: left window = 17.7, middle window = 17.4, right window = 17.5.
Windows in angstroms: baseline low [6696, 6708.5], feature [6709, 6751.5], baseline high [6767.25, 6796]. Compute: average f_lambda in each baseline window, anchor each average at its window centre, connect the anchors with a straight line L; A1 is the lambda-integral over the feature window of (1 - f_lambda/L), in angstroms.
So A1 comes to -0.6 angstroms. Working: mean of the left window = 17.5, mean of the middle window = 17.7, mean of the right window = 17.5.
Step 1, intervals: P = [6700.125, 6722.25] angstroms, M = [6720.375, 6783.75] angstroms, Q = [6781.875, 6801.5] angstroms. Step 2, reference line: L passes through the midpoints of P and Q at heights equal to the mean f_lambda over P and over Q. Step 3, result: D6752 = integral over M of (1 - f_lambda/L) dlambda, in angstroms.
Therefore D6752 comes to 0.6 angstroms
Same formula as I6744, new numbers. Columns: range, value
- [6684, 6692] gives 17.8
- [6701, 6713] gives 17.7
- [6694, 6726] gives 17.8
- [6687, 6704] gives 17.6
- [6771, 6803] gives 17.5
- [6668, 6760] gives 17.7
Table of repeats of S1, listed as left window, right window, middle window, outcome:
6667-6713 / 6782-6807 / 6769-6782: 0.015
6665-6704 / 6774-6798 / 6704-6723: -0.014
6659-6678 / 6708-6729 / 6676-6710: 0.001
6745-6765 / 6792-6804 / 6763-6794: 0.009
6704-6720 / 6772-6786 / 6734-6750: -0.005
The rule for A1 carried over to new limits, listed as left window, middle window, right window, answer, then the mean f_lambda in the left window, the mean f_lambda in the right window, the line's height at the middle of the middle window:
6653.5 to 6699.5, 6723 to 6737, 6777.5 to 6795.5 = 0.03 angstroms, 17.7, 17.5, 17.6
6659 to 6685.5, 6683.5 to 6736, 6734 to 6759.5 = -0.16 angstroms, 17.7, 17.6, 17.7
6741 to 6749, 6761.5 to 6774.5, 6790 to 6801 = 0.07 angstroms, 17.4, 17.6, 17.5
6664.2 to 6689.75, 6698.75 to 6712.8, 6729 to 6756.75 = -0.11 angstroms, 17.8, 17.5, 17.7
